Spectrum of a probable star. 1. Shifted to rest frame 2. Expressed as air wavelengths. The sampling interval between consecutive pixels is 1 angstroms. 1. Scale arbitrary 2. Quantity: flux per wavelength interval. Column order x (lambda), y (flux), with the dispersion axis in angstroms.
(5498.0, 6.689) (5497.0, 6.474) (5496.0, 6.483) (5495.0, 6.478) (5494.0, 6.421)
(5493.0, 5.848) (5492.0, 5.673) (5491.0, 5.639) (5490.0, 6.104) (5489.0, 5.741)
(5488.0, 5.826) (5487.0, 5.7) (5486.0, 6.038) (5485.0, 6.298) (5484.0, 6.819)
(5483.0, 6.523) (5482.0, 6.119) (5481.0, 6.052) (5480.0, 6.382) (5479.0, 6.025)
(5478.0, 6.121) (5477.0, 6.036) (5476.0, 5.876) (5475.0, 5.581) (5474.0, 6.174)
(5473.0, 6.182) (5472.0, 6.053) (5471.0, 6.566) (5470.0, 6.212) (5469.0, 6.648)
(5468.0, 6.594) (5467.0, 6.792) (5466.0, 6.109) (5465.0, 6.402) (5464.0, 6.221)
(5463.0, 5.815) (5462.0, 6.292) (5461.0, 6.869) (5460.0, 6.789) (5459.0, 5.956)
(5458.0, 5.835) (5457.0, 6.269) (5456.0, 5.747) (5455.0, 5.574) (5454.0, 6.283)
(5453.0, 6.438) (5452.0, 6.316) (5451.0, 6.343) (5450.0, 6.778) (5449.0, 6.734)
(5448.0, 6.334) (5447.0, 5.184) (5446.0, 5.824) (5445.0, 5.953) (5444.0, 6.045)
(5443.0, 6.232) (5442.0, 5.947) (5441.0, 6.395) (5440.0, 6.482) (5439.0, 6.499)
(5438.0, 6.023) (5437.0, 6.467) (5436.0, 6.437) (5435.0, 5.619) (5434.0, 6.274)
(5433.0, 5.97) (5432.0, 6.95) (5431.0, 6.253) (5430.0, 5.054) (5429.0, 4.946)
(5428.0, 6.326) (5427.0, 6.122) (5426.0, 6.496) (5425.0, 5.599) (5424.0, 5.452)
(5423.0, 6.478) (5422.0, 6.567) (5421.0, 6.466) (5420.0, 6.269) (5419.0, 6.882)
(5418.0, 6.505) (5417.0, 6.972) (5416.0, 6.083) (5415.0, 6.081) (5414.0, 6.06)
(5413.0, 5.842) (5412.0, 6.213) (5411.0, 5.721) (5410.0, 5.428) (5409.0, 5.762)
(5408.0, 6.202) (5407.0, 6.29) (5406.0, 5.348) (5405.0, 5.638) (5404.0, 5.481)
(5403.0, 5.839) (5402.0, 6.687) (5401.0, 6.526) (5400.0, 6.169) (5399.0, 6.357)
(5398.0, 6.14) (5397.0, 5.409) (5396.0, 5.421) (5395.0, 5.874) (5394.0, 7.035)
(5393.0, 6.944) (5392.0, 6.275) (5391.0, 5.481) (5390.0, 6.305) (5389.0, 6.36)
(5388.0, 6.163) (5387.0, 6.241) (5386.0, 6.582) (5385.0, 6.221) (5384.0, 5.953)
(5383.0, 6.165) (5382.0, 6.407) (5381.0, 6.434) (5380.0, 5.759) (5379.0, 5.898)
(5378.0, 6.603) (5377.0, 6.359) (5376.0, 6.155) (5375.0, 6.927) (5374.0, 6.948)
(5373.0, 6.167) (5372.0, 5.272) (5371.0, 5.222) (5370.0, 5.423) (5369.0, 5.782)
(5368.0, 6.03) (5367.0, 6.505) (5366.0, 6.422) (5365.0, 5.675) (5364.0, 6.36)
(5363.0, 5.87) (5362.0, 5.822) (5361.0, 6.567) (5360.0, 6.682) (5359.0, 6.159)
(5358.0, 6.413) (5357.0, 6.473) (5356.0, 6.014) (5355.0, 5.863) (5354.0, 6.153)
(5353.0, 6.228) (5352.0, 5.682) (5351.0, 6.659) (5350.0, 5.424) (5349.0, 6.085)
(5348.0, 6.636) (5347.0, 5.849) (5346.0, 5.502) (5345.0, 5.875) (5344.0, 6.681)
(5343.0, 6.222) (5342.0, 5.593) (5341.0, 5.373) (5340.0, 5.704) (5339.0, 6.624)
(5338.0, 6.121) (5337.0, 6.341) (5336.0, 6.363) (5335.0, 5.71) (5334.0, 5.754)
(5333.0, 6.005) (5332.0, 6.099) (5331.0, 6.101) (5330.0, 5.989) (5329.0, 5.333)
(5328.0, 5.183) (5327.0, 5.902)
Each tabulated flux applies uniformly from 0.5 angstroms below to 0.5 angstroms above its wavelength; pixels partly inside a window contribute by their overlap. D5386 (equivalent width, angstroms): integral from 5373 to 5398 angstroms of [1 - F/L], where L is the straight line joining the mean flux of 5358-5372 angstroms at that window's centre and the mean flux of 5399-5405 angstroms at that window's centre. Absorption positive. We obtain -0.7 angstroms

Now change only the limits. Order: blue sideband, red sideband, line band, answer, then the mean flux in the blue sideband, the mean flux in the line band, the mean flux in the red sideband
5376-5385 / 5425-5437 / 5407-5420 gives -0.13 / 6.2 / 6.16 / 6.04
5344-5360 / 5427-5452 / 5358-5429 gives -0.19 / 6.11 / 6.13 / 6.13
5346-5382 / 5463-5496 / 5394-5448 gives 0.62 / 6.12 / 6.07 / 6.16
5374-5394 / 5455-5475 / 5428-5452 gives 0.55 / 6.31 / 6.13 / 6.26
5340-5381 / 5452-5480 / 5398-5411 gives 0.34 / 6.08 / 5.97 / 6.21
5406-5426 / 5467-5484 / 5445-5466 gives 0.03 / 6.14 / 6.19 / 6.23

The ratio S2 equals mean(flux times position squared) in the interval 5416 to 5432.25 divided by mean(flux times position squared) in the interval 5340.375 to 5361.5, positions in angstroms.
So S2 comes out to 1.04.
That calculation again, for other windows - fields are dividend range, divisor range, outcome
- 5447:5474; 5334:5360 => 1.08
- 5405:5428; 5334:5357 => 1.04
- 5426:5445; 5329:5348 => 1.06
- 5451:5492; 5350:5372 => 1.06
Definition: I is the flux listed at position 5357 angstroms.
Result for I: 6.473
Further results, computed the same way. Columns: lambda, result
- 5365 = 5.675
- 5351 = 6.659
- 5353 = 6.228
